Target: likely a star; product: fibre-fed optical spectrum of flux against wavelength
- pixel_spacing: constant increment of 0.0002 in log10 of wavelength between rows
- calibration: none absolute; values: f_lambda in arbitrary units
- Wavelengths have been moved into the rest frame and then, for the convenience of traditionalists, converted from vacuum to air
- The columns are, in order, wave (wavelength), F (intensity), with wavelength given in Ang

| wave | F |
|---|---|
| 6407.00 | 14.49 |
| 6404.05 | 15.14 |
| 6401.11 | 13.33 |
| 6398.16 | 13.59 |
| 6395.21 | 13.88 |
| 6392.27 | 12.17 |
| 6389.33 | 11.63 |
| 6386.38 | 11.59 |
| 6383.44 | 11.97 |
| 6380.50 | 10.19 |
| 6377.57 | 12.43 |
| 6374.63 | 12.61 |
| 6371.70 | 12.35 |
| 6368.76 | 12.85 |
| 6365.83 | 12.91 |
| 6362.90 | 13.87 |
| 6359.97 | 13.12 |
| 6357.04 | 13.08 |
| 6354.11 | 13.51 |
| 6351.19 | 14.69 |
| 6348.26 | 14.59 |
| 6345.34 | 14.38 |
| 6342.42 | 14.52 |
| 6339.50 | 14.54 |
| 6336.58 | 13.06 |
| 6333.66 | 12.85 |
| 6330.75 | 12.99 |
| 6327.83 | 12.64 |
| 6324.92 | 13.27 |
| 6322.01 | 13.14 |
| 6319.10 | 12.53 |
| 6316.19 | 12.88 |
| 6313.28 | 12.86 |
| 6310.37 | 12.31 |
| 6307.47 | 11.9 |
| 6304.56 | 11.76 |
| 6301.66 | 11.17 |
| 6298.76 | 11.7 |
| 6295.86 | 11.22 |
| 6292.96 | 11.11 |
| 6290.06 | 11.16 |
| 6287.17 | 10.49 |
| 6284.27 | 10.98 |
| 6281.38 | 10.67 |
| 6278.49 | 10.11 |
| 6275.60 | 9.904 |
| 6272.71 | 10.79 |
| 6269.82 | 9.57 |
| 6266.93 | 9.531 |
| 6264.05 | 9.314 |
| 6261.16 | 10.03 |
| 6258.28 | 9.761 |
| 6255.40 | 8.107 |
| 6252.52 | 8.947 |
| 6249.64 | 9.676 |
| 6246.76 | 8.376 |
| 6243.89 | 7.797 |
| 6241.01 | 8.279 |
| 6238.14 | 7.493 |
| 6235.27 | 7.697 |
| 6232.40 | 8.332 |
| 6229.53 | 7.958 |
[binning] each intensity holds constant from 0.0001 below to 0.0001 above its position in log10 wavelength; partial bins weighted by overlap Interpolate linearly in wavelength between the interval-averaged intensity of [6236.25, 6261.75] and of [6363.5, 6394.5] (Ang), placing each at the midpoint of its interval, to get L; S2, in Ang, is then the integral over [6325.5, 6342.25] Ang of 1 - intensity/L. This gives -3.6 Ang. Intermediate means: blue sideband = 8.66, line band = 13.3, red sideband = 12.2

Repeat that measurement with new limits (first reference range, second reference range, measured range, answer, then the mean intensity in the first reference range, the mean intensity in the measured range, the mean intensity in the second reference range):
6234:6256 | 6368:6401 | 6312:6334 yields -4.9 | 8.31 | 12.9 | 12.3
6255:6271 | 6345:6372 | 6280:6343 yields -3.7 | 9.47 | 12.2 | 13.5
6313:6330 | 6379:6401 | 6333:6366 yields -3.1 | 12.9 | 13.8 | 12.2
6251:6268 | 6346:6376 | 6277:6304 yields -1.1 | 9.28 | 11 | 13.4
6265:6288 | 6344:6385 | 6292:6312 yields -1.0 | 10.2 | 11.6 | 13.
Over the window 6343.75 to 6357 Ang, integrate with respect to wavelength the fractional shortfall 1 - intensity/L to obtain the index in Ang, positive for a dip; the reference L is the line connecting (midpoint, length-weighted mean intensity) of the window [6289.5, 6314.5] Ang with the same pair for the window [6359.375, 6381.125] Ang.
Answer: -1.95 Ang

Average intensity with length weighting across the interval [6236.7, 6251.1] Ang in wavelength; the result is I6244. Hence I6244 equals 8.33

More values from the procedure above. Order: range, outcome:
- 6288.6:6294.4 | 11.1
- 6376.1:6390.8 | 11.6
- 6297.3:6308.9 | 11.6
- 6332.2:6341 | 13.5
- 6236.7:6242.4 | 7.89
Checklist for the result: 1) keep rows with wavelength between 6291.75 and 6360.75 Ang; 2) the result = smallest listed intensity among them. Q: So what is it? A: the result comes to 11.11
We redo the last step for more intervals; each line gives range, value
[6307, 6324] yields 11.9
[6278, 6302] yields 10.11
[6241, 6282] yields 7.797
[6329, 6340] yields 12.85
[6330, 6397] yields 10.19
